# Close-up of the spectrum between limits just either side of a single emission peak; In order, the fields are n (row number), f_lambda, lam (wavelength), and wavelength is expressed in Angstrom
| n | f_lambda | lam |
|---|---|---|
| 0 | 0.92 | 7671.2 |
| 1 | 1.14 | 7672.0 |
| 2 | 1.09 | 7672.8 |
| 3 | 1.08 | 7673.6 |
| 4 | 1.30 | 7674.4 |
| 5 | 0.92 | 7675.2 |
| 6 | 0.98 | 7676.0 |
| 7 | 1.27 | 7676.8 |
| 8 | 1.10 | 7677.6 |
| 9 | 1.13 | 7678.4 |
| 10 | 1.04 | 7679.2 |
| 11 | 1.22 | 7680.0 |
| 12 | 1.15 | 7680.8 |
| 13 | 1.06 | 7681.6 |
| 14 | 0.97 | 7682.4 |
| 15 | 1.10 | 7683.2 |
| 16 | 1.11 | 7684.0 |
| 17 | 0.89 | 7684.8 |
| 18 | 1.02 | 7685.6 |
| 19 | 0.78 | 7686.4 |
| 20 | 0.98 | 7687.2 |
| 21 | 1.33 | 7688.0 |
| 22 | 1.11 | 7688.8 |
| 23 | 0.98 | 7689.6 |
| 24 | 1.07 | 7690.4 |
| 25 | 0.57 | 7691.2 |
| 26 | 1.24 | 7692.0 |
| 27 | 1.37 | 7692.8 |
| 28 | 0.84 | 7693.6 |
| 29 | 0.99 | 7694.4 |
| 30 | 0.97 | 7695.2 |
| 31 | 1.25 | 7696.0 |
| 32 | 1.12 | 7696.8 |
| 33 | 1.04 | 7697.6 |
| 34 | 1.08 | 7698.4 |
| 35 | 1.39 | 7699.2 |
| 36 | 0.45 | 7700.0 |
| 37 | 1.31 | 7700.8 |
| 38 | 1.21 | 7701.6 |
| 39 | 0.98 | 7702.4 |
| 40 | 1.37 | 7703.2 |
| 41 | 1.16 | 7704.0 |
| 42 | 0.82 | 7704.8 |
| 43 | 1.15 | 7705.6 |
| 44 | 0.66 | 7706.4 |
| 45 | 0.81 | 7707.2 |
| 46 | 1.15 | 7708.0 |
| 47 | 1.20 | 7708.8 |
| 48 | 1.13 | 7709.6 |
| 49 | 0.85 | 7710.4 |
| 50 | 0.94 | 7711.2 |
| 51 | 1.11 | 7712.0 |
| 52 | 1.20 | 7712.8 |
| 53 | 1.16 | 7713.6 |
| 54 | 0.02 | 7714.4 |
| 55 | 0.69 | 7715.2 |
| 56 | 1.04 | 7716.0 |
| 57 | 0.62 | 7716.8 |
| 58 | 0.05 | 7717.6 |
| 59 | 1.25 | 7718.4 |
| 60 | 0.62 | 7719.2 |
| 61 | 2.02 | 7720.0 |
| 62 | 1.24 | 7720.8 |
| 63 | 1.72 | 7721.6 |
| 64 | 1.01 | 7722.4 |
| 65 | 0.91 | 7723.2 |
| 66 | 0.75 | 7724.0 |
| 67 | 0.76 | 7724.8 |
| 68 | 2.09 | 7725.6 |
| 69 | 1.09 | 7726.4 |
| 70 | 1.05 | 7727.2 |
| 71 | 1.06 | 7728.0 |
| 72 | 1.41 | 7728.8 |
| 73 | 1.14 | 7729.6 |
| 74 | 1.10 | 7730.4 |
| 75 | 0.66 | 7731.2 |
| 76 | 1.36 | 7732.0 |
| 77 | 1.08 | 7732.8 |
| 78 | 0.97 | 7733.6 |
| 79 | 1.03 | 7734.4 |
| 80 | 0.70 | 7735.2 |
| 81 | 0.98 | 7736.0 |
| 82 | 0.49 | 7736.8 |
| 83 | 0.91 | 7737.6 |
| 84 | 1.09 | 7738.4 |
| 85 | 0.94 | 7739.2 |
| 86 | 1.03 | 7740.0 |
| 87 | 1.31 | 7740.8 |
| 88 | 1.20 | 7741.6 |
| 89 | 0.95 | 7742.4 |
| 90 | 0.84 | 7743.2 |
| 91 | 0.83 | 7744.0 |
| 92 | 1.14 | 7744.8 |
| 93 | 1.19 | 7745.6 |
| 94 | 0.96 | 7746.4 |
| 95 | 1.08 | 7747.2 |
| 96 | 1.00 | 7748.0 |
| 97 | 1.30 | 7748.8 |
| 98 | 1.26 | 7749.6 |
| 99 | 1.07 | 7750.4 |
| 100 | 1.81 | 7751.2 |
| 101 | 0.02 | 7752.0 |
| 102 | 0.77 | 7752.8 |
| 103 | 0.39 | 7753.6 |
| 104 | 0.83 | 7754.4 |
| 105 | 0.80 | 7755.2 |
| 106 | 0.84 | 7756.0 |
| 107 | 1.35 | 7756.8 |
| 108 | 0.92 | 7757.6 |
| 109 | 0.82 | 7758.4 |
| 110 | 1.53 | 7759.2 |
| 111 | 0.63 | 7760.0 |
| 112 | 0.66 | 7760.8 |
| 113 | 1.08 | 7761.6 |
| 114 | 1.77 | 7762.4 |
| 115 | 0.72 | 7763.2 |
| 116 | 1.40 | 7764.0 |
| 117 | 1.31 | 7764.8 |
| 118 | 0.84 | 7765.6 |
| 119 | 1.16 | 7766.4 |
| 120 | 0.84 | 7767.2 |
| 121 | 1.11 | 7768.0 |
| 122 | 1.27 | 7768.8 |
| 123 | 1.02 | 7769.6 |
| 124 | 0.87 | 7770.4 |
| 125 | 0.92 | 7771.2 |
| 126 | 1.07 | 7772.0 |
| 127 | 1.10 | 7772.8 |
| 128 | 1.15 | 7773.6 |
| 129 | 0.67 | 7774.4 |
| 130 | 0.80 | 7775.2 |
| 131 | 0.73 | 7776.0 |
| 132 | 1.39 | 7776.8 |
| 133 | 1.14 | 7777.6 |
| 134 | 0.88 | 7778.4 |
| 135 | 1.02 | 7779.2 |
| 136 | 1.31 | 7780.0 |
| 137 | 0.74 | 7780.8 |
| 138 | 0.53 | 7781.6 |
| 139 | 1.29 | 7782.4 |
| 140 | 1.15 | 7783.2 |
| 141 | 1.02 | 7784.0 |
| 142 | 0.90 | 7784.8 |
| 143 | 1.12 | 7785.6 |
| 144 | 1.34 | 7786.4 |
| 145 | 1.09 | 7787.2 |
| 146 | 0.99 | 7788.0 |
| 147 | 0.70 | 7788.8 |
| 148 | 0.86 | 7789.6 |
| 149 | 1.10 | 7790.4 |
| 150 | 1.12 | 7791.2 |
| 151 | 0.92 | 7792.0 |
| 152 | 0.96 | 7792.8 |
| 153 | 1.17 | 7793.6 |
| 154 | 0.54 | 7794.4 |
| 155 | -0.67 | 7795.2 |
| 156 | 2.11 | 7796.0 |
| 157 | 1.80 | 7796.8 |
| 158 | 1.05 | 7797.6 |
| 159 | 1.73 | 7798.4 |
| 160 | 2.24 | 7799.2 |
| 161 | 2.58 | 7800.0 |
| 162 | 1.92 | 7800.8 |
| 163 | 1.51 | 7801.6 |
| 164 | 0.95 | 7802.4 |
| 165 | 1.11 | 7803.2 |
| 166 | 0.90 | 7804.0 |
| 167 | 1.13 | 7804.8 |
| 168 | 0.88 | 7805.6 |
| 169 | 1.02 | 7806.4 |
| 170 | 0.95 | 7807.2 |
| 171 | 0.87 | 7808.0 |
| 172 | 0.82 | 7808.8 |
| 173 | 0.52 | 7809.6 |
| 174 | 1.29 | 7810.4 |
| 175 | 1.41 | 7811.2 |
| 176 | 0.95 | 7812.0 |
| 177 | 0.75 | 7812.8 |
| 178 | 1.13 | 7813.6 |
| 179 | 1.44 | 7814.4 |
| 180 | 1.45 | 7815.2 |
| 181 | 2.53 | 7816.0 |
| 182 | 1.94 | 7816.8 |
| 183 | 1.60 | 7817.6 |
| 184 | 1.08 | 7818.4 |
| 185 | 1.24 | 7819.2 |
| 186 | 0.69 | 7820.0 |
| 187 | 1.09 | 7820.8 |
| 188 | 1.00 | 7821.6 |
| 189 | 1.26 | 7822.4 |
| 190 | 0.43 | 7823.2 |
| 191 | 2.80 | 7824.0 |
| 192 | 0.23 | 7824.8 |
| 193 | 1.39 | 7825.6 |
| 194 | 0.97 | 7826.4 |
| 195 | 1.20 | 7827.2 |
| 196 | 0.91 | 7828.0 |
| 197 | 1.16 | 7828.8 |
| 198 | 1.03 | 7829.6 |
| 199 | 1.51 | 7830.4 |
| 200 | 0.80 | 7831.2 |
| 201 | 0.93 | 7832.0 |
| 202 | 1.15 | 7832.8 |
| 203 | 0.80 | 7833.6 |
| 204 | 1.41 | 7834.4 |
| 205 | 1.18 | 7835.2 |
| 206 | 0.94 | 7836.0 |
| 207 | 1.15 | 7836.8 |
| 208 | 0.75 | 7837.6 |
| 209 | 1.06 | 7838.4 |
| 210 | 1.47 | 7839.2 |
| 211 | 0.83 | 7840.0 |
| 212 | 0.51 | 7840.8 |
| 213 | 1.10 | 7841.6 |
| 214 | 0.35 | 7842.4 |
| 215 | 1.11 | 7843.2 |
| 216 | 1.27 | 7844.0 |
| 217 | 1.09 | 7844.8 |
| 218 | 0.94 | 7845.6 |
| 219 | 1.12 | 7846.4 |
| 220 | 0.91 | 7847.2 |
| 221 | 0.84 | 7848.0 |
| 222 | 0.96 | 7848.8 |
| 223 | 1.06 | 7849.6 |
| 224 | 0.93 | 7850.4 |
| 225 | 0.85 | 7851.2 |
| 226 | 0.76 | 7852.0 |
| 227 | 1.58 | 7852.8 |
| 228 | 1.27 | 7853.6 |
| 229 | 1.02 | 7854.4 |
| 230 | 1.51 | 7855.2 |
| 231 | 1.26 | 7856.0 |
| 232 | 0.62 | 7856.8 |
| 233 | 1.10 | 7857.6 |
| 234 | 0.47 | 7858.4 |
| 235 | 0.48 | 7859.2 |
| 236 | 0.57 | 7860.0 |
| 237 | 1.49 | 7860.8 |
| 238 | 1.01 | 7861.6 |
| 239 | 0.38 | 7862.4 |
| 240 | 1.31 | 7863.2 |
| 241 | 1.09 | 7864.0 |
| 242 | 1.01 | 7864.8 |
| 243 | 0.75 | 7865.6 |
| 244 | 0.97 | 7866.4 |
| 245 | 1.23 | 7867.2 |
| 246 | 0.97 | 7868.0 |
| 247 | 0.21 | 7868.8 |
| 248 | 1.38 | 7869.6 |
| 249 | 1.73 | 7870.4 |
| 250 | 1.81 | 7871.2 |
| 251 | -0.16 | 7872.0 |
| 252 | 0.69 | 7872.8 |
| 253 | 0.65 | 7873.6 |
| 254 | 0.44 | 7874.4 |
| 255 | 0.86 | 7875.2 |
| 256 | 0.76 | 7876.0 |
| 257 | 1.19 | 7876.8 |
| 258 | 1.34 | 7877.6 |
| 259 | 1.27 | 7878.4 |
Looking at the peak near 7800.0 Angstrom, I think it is [S II]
